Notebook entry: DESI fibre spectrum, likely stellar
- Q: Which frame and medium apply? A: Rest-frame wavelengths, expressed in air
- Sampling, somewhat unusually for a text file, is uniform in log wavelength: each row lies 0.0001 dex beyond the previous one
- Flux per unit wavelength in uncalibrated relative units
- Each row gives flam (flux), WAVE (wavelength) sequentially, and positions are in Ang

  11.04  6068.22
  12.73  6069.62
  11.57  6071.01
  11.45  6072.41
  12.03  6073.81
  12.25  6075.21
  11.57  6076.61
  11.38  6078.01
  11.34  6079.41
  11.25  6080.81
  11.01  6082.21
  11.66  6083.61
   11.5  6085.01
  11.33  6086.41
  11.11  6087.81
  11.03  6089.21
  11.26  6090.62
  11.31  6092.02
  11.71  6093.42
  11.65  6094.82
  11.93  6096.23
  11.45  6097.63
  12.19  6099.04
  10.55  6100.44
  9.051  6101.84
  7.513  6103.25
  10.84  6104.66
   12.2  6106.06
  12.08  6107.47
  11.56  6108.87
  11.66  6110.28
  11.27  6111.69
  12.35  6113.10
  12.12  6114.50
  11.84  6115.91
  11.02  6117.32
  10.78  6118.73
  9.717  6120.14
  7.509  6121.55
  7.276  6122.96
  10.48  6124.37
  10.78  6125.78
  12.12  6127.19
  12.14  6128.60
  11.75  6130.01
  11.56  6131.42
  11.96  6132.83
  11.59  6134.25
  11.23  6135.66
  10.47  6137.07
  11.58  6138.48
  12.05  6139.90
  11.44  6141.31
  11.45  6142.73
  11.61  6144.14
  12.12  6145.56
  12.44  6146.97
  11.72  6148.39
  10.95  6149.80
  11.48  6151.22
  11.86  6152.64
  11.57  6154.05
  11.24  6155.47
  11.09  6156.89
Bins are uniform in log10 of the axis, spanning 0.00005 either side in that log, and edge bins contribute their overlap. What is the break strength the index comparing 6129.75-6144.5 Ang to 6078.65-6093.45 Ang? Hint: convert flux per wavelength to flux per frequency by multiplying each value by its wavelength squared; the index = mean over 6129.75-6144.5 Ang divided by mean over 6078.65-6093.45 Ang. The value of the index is 1.0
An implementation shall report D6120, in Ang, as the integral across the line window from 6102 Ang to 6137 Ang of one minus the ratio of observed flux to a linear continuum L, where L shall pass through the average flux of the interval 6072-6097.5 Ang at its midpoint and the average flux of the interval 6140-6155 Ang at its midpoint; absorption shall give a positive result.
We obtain 1.98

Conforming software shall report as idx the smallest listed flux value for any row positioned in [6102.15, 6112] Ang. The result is 7.513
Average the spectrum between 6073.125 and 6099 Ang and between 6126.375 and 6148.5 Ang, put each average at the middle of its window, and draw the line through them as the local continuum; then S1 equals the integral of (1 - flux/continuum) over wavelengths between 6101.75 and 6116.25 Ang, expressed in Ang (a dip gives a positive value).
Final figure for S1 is 0.5 Ang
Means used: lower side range 11.5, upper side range 11.7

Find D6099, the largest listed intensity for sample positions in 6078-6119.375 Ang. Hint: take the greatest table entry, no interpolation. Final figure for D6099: 12.35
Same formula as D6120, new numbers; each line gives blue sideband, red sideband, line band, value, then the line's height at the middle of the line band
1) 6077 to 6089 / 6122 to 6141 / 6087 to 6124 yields 1.1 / 11.2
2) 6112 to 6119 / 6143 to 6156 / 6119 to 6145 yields 1.6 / 11.7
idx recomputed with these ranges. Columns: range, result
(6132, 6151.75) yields 10.47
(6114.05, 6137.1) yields 7.276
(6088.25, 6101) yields 10.55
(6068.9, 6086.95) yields 11.01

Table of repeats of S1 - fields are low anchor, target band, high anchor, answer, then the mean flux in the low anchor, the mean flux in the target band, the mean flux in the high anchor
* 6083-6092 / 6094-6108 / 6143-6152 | 0.57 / 11.3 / 10.9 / 11.7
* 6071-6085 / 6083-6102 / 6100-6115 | -0.07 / 11.5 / 11.3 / 11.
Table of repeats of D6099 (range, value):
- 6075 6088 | 12.25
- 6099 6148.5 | 12.44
